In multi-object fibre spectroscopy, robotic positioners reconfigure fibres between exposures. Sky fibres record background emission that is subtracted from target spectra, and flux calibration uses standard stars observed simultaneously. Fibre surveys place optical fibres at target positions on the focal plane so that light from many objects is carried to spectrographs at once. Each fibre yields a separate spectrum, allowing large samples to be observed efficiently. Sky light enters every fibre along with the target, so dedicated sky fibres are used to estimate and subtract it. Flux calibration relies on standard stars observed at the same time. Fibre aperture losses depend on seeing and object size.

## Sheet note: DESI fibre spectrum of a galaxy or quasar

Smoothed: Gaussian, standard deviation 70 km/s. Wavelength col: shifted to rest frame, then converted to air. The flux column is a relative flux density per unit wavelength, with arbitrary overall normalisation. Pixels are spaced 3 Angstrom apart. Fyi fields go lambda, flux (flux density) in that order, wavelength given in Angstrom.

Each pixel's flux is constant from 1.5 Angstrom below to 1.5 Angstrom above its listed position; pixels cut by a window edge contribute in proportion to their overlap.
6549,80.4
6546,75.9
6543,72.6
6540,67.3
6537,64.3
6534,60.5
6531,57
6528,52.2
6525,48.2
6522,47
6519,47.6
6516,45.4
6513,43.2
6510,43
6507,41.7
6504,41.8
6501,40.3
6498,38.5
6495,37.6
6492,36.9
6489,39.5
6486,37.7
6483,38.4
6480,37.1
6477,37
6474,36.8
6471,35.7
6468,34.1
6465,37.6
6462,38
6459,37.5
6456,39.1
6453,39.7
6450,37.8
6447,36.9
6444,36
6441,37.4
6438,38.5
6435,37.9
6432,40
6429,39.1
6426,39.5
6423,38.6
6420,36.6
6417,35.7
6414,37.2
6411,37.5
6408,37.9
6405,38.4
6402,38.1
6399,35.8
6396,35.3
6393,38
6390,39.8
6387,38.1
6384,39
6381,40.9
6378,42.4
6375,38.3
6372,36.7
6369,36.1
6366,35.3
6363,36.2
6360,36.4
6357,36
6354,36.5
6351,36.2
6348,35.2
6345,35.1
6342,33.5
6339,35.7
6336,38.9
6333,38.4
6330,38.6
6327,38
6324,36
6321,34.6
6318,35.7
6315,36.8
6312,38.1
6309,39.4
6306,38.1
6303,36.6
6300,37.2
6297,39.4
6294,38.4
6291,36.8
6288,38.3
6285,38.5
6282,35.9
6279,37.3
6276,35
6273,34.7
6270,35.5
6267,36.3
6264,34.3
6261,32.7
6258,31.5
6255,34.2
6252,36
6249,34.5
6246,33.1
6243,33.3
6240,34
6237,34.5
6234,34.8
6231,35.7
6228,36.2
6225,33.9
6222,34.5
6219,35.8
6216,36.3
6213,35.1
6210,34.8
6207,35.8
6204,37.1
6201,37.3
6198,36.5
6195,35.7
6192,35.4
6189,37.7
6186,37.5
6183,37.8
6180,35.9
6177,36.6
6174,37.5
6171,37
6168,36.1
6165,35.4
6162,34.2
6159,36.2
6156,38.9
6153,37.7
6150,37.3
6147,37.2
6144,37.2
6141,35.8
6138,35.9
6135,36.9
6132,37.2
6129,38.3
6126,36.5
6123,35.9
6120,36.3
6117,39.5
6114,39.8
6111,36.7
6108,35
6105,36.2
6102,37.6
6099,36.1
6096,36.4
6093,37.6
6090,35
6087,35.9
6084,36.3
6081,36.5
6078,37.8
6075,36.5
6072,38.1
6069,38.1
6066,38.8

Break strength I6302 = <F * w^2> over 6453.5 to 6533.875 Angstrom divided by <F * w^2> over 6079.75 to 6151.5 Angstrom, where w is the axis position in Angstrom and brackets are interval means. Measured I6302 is 1.3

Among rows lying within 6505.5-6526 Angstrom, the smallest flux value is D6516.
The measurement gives 41.7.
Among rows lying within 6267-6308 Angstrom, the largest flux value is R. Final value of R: 39.4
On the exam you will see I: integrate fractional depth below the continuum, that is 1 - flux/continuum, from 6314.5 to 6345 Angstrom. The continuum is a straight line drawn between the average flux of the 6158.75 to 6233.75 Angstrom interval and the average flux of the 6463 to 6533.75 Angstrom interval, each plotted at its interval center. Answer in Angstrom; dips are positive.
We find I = 1.6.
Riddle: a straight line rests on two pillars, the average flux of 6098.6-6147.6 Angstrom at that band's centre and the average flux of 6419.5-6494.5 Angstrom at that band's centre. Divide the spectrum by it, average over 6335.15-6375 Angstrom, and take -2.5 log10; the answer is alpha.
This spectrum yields 0.04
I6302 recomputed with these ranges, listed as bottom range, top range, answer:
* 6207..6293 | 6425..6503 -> 1.15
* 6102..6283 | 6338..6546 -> 1.23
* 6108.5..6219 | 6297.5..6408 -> 1.08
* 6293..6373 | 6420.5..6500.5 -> 1.07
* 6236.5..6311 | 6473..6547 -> 1.42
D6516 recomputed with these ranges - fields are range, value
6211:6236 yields 33.9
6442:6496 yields 34.1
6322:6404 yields 33.5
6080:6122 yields 35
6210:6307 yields 31.5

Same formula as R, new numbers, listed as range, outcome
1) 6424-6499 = 40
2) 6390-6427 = 39.8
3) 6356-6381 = 42.4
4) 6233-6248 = 34.8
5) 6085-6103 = 37.6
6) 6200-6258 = 37.3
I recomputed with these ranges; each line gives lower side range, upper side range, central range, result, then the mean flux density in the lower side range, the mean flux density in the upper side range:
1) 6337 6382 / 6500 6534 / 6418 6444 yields 1.9 Angstrom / 36.7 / 46.8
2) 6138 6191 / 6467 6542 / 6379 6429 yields 5.1 Angstrom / 36.8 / 44.6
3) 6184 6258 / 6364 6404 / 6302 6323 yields -0.1 Angstrom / 35.3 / 38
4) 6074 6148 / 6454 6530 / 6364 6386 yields 0.6 Angstrom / 36.8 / 40.6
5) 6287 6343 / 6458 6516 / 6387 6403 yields 0.2 Angstrom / 37.3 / 38.7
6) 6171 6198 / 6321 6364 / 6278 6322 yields -1.1 Angstrom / 36.8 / 36.4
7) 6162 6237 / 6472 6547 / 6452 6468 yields 2.6 Angstrom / 36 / 47.2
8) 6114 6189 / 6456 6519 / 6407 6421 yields 0.6 Angstrom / 36.9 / 39.1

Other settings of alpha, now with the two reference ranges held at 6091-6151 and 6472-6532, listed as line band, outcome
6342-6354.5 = 0.13 mag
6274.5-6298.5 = 0.05 mag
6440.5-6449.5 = 0.13 mag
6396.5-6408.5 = 0.10 mag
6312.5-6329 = 0.09 mag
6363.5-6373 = 0.12 mag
